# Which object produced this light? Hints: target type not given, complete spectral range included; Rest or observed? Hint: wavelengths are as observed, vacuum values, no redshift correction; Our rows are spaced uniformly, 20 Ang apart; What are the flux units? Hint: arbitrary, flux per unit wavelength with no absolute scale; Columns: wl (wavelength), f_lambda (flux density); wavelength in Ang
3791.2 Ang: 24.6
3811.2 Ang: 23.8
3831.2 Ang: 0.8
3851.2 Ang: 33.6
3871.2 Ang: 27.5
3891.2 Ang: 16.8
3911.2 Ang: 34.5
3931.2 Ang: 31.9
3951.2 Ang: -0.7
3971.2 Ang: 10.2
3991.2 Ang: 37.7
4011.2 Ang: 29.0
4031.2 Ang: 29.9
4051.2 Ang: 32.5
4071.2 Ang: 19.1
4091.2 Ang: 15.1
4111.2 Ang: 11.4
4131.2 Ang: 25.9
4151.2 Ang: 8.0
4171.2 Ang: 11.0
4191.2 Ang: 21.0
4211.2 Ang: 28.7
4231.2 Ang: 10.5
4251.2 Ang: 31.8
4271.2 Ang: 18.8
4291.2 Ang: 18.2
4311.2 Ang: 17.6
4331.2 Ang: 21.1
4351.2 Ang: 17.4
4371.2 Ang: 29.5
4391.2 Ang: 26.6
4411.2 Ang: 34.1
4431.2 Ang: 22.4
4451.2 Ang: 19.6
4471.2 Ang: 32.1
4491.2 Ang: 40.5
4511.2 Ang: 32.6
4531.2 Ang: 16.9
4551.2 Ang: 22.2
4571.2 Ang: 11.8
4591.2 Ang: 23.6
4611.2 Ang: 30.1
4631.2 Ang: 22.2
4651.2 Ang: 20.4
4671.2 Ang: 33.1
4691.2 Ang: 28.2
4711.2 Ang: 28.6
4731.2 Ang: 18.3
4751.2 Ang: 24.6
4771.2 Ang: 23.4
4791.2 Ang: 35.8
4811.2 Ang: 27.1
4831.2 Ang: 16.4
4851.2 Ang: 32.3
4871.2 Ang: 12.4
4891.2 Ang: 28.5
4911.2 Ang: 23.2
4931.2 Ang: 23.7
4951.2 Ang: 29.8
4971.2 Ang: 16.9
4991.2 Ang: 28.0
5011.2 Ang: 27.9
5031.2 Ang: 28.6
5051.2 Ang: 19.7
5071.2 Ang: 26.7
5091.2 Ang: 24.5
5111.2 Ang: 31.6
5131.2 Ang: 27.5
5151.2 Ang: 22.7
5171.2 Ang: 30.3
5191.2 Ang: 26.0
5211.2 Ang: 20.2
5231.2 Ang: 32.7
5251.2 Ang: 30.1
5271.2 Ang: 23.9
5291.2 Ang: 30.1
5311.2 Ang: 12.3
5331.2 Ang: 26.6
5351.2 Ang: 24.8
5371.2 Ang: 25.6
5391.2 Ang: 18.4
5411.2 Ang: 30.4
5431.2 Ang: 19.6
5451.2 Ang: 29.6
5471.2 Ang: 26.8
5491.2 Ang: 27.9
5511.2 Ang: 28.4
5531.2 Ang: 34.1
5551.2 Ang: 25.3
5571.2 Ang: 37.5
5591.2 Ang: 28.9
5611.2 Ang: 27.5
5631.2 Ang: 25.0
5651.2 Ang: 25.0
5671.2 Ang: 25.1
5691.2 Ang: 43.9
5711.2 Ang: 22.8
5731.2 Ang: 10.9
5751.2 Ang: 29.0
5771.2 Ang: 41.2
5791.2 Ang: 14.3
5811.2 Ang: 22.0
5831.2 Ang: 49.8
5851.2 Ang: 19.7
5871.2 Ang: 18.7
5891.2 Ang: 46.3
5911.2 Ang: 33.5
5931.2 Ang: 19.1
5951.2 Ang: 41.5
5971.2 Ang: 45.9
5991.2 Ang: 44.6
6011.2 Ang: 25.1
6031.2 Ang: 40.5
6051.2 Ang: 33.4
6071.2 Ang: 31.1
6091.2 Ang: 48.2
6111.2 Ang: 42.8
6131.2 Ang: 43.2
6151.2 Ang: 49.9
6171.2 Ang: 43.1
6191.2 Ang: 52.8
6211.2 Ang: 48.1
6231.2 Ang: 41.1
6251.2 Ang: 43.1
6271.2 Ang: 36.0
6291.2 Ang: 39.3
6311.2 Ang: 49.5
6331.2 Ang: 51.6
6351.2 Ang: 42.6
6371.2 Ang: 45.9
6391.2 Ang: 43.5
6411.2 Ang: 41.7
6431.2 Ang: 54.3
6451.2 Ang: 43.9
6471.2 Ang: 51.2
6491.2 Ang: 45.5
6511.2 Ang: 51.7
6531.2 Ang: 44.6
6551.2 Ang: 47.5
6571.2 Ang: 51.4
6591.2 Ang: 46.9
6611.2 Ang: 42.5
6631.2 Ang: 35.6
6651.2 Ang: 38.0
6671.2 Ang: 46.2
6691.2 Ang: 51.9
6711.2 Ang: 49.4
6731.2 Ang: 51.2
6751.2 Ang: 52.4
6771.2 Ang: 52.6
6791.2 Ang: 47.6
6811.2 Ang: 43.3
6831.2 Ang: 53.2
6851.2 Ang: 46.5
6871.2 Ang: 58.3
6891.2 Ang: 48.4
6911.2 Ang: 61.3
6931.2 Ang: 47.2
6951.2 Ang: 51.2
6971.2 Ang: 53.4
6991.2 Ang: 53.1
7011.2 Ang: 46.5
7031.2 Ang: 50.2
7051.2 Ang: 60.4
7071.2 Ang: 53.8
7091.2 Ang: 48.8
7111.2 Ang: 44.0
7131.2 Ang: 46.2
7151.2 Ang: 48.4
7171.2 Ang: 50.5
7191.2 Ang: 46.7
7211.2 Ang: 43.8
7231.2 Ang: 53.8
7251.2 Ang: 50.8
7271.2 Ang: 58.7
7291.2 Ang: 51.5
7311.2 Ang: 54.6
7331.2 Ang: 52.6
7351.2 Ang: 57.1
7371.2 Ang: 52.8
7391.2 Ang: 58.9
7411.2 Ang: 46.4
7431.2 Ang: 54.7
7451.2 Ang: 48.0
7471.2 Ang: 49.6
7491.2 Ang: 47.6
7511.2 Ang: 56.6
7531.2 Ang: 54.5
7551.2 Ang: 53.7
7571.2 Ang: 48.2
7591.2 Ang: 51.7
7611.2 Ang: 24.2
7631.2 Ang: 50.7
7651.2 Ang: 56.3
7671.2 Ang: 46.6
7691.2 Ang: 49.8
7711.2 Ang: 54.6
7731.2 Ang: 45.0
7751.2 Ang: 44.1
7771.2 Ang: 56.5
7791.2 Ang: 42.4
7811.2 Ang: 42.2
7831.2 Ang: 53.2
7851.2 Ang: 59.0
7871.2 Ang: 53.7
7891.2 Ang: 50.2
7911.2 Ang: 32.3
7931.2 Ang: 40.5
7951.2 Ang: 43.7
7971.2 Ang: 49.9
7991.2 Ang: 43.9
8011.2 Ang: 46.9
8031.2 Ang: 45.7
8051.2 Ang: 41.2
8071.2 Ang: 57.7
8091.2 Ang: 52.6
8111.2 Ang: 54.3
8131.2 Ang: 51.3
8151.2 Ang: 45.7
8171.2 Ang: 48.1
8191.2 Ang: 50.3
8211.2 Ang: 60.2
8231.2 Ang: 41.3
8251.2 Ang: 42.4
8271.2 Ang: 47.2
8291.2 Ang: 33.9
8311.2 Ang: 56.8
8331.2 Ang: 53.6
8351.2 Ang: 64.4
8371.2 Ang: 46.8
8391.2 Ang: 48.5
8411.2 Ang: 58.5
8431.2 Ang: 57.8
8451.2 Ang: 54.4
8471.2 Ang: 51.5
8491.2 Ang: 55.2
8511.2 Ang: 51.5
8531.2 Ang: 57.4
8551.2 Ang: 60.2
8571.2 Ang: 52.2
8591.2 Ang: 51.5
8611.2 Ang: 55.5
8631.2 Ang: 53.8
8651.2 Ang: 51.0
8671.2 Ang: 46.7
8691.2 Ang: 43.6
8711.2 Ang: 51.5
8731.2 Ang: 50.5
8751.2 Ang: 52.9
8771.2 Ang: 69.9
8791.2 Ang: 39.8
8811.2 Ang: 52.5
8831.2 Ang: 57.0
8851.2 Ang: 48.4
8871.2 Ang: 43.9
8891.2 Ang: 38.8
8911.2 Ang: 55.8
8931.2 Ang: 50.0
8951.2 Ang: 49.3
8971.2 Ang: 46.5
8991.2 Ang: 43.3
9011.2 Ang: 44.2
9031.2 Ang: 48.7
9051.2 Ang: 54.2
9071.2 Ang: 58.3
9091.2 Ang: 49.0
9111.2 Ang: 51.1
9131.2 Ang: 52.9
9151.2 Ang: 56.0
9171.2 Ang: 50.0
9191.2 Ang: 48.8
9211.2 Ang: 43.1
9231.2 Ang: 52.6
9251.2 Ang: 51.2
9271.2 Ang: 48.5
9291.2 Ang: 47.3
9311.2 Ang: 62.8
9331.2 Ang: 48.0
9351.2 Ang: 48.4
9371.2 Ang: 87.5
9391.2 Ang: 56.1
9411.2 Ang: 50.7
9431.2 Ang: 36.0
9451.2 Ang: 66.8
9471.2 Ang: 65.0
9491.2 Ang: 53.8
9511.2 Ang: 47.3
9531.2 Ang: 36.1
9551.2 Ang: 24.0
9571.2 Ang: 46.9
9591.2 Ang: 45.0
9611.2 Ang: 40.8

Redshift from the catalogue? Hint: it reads 0.527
